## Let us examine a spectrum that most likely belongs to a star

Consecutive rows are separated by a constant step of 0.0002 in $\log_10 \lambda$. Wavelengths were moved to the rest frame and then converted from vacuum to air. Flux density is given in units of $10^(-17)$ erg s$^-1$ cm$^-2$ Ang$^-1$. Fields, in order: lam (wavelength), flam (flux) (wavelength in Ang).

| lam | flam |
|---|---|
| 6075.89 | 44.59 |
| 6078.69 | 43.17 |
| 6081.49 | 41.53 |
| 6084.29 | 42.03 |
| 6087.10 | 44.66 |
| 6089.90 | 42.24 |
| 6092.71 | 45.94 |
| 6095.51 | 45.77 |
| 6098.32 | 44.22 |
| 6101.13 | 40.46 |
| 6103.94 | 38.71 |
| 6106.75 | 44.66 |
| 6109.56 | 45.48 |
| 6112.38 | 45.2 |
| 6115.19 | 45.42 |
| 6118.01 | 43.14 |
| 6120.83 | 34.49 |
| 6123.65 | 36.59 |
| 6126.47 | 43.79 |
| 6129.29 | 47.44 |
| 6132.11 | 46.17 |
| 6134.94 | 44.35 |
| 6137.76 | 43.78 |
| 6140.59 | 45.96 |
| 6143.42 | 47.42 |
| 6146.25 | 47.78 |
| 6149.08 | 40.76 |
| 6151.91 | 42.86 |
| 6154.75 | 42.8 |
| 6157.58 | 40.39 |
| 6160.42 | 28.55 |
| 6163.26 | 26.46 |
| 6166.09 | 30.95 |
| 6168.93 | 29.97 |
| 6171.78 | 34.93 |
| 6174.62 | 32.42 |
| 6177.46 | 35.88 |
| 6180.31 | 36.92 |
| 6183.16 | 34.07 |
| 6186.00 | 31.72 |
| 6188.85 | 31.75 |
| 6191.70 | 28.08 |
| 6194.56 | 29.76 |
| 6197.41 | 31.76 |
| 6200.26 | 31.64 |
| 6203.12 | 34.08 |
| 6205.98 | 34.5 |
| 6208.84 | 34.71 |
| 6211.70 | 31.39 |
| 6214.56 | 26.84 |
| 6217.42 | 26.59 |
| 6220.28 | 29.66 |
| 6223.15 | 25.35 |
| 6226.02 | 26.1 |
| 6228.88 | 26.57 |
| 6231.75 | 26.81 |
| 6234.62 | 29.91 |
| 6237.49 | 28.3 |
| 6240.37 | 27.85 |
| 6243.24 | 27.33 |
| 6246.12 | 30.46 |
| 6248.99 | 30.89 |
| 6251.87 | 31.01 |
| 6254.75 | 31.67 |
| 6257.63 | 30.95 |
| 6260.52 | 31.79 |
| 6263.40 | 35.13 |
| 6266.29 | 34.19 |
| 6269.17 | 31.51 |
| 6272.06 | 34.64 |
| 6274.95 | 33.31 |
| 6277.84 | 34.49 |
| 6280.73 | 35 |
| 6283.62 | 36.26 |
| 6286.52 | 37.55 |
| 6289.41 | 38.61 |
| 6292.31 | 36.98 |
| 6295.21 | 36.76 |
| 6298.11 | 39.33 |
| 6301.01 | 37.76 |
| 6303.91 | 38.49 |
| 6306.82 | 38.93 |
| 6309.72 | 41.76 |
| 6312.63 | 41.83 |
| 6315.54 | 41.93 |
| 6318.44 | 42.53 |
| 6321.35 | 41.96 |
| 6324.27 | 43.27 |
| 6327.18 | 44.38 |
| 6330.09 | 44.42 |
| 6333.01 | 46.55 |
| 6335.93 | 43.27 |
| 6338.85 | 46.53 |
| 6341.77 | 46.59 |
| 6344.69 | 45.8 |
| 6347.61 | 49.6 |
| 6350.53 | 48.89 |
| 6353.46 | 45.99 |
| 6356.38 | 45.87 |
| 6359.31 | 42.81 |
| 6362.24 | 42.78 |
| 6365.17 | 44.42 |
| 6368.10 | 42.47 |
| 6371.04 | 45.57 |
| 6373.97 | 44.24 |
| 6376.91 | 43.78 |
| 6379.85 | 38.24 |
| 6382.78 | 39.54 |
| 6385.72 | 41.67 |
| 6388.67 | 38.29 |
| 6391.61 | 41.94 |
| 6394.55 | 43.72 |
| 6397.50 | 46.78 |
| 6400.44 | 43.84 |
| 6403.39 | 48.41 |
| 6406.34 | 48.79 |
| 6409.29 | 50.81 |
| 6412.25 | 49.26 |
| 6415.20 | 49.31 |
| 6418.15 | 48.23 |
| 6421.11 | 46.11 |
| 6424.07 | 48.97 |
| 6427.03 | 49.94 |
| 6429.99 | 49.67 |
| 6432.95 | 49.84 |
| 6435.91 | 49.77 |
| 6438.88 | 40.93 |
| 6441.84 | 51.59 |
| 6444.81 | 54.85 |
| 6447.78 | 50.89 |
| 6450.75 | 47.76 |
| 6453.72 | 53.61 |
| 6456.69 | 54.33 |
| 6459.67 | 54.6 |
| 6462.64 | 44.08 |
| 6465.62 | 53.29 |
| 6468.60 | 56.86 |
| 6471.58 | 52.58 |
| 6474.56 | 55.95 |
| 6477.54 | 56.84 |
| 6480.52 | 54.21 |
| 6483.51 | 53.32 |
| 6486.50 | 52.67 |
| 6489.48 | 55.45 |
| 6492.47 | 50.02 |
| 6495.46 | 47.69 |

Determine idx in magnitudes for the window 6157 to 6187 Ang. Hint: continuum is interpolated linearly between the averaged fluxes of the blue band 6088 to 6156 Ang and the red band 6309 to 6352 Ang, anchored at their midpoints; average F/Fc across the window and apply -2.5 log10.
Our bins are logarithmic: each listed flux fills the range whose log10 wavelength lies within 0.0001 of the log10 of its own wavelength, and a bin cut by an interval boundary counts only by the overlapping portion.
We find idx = 0.32 mag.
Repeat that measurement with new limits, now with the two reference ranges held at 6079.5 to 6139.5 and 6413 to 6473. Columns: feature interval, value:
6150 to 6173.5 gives 0.26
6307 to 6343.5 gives 0.10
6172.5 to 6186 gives 0.28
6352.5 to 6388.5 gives 0.14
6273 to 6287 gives 0.31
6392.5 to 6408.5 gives 0.07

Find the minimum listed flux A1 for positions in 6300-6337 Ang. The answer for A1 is 37.76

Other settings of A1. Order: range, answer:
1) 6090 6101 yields 44.22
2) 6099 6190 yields 26.46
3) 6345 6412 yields 38.24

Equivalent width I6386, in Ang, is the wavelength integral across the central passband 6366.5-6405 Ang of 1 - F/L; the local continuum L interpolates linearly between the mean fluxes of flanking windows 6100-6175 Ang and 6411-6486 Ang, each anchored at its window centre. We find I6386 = 4.70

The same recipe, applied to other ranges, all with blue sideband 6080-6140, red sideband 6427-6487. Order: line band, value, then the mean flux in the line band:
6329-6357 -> 1.5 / 46.4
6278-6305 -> 5.9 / 37.3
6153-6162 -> 1.4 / 37.2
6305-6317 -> 1.8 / 41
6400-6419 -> 0.8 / 48.6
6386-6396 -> 1.8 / 41.3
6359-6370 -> 1.4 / 43.2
